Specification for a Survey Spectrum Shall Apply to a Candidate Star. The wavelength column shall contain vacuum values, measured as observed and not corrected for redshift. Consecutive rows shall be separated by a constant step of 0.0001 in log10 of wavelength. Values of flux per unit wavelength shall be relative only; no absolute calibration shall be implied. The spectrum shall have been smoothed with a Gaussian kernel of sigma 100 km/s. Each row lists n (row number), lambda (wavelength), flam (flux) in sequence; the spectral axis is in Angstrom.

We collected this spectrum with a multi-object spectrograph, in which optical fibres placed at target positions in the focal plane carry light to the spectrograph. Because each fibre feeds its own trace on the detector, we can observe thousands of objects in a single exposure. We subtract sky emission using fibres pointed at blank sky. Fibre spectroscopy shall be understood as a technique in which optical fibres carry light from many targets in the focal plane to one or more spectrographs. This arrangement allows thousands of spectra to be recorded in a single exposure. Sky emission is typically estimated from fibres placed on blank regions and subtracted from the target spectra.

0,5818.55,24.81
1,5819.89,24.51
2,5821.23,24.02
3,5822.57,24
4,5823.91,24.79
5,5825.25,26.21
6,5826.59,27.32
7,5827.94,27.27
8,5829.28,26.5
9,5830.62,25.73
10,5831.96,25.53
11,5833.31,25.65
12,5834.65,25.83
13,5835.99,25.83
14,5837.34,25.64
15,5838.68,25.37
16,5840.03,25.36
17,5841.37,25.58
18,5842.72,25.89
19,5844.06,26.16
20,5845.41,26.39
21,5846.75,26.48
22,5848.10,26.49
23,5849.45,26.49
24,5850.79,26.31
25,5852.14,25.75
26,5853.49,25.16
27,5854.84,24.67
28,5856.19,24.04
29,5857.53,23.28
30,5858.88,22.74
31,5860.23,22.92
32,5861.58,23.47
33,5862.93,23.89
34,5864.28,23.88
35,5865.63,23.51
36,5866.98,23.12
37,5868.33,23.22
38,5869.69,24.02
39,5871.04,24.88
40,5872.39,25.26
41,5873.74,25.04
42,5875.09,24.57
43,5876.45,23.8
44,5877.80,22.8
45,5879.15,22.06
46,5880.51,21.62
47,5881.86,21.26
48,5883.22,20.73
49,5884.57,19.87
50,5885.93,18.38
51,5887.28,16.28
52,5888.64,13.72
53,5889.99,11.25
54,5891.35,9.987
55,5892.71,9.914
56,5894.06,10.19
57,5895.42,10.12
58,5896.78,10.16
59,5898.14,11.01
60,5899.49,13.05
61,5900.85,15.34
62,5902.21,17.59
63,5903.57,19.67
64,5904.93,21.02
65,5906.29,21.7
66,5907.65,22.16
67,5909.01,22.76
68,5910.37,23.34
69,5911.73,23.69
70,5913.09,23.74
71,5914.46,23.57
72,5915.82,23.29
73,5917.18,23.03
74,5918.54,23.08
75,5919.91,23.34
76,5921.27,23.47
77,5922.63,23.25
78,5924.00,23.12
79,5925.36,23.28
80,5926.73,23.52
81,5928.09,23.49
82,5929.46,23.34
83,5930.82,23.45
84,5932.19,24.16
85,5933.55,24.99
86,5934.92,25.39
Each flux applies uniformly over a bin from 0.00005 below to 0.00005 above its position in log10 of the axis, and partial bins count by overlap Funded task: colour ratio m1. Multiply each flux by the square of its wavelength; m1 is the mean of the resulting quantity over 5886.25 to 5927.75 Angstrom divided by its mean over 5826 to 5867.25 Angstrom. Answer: 0.76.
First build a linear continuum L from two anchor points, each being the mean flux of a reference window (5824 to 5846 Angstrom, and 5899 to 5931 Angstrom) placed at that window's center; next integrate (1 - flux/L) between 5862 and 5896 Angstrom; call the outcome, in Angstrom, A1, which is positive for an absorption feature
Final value 5.9 Angstrom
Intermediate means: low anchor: 26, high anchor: 22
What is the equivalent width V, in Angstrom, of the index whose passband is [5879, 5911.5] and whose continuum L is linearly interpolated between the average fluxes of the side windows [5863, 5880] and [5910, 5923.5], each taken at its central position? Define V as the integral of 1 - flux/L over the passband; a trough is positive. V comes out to 9.33 Angstrom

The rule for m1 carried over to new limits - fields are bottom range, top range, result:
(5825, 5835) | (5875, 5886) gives 0.84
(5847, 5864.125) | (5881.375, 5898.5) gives 0.58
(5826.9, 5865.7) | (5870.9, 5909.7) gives 0.72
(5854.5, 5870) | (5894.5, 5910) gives 0.72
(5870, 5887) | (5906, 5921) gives 1.04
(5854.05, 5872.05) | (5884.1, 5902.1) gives 0.56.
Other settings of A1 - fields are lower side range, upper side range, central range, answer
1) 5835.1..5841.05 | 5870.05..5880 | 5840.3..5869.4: 0.2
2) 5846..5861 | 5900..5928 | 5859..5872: 0.4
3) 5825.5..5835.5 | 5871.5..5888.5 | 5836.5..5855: -0.8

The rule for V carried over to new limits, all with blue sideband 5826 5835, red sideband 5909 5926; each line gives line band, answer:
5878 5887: 1.45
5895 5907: 4.12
